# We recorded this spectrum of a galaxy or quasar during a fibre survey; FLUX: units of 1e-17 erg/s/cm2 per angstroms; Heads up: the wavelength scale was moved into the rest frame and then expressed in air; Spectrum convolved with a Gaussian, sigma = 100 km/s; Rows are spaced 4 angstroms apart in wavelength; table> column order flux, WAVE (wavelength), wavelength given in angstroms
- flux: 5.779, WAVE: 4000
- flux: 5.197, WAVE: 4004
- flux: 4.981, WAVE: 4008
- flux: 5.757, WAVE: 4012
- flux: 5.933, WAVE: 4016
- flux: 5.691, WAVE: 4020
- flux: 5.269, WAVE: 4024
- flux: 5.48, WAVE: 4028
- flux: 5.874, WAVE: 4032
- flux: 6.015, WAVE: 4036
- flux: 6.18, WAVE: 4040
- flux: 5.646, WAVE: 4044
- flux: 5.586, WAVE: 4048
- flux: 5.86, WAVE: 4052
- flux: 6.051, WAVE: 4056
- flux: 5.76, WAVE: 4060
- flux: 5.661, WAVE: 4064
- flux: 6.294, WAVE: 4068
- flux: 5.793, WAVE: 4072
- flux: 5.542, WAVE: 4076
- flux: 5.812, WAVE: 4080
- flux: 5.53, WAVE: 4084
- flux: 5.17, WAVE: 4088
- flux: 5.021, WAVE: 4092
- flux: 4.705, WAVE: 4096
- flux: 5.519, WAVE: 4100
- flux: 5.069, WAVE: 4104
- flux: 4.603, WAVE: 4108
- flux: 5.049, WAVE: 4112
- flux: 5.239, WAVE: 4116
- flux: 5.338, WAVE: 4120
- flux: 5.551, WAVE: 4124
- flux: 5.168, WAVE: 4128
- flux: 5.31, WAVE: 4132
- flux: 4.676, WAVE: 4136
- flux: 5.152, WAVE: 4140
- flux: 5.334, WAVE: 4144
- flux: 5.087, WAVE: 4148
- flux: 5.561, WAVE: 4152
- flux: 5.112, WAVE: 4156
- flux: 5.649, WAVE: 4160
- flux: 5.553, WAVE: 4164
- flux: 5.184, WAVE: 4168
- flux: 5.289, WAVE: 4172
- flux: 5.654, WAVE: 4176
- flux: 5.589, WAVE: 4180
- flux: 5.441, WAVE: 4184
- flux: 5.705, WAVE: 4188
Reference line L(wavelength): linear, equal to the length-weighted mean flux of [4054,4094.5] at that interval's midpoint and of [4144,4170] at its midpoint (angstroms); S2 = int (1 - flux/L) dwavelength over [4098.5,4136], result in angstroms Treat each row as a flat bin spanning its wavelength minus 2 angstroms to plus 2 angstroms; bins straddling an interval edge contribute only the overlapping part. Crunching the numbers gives 2.2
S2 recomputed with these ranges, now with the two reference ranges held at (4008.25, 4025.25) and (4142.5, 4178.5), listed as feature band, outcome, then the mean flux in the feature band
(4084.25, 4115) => 2.4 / 5.06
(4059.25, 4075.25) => -1.0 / 5.86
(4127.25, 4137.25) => 0.7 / 5.06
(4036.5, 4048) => -0.6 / 5.87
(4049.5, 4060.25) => -0.7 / 5.9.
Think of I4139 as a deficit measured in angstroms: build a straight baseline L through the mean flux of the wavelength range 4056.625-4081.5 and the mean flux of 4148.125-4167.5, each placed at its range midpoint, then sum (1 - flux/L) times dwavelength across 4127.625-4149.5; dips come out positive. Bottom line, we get 1.5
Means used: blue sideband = 5.82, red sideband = 5.41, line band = 5.12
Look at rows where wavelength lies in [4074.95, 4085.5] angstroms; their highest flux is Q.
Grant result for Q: 5.812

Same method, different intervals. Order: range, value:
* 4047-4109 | 6.294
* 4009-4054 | 6.18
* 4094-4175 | 5.649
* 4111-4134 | 5.551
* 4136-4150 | 5.334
